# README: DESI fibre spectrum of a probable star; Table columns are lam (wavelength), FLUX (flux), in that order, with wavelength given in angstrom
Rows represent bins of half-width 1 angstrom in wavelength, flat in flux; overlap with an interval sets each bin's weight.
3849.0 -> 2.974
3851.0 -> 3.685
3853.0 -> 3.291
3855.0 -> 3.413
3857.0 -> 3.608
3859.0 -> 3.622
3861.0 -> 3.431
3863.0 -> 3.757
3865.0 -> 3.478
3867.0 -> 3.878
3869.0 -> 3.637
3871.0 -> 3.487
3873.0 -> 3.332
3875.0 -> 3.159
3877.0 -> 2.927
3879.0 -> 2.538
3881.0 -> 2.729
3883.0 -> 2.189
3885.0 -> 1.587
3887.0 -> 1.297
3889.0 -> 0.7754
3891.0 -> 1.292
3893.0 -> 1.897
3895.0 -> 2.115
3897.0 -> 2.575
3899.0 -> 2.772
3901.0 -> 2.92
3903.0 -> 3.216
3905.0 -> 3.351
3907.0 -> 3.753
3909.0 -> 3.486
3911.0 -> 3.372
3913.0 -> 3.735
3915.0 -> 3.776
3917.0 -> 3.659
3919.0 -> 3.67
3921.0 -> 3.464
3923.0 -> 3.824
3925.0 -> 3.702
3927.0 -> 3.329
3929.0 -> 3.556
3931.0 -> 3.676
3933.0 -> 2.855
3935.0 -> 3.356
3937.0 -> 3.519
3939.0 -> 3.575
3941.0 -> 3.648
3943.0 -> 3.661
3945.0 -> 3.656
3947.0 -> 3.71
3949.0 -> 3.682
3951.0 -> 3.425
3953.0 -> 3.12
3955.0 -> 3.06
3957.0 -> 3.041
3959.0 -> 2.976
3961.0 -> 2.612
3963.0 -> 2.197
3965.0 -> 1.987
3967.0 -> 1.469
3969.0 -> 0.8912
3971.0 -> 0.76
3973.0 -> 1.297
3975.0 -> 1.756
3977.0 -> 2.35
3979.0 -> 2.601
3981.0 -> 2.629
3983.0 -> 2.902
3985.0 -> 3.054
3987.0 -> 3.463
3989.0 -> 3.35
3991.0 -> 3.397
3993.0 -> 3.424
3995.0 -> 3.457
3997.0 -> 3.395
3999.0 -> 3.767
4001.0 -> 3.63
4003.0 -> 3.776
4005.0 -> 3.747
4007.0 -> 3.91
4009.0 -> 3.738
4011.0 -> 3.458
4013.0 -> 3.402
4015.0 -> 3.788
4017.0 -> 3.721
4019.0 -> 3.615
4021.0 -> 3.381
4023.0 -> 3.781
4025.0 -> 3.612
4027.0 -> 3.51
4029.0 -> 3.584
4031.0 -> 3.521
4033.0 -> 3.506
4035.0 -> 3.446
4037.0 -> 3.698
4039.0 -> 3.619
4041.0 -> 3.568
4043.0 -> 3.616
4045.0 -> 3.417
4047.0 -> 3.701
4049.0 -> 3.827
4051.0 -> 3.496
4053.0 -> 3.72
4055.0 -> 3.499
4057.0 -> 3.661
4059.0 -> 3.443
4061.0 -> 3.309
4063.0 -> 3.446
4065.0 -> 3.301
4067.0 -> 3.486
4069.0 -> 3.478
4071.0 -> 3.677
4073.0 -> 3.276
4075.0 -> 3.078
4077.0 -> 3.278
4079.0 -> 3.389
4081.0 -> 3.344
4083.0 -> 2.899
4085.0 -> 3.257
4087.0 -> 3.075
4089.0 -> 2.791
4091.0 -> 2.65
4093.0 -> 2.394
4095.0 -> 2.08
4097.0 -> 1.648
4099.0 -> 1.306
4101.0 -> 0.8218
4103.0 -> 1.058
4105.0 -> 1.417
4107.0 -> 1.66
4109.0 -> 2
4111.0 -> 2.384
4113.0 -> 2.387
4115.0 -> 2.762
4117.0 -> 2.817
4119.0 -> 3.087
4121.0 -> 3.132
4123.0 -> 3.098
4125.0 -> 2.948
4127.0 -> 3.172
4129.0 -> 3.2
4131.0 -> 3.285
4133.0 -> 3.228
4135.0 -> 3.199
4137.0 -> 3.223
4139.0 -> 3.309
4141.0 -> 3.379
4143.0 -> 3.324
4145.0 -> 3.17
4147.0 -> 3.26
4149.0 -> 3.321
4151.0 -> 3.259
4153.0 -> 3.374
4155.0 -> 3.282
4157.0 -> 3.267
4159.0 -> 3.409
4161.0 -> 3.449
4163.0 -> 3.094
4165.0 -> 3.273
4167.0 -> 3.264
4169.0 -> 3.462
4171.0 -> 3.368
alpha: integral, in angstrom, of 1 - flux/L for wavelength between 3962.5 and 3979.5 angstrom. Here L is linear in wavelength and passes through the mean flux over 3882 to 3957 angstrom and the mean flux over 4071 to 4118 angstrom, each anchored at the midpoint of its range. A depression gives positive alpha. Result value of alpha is 7.3 angstrom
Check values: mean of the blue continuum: 3.09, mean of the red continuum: 2.45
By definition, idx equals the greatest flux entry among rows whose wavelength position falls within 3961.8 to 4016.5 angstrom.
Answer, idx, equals 3.91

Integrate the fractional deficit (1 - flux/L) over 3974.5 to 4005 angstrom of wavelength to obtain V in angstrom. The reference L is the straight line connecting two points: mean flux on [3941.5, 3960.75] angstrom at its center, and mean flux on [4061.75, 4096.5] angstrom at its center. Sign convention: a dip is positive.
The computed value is 0.9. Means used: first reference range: 3.35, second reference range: 3.09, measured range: 3.17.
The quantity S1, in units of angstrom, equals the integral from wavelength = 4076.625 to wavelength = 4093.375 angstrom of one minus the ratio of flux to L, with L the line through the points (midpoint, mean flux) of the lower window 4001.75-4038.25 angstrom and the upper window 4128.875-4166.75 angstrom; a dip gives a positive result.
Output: 2.1 angstrom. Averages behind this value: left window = 3.62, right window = 3.28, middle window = 3.02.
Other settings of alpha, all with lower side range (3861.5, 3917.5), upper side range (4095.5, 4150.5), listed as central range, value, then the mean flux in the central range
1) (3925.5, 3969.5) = -3.9 angstrom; 3.08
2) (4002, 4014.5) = -4.1 angstrom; 3.68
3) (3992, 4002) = -2.7 angstrom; 3.53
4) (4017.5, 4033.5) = -4.8 angstrom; 3.57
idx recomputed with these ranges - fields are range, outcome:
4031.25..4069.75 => 3.827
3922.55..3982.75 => 3.824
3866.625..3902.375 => 3.878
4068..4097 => 3.677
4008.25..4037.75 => 3.788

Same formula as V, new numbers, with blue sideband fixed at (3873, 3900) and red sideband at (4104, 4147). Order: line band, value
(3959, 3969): 1.5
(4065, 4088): -4.7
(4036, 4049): -4.9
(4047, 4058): -4.1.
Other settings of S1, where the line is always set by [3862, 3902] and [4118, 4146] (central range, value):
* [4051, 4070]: -2.8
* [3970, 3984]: 3.9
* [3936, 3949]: -4.1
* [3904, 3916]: -4.0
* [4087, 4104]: 6.5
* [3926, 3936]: -2.3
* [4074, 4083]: -0.5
